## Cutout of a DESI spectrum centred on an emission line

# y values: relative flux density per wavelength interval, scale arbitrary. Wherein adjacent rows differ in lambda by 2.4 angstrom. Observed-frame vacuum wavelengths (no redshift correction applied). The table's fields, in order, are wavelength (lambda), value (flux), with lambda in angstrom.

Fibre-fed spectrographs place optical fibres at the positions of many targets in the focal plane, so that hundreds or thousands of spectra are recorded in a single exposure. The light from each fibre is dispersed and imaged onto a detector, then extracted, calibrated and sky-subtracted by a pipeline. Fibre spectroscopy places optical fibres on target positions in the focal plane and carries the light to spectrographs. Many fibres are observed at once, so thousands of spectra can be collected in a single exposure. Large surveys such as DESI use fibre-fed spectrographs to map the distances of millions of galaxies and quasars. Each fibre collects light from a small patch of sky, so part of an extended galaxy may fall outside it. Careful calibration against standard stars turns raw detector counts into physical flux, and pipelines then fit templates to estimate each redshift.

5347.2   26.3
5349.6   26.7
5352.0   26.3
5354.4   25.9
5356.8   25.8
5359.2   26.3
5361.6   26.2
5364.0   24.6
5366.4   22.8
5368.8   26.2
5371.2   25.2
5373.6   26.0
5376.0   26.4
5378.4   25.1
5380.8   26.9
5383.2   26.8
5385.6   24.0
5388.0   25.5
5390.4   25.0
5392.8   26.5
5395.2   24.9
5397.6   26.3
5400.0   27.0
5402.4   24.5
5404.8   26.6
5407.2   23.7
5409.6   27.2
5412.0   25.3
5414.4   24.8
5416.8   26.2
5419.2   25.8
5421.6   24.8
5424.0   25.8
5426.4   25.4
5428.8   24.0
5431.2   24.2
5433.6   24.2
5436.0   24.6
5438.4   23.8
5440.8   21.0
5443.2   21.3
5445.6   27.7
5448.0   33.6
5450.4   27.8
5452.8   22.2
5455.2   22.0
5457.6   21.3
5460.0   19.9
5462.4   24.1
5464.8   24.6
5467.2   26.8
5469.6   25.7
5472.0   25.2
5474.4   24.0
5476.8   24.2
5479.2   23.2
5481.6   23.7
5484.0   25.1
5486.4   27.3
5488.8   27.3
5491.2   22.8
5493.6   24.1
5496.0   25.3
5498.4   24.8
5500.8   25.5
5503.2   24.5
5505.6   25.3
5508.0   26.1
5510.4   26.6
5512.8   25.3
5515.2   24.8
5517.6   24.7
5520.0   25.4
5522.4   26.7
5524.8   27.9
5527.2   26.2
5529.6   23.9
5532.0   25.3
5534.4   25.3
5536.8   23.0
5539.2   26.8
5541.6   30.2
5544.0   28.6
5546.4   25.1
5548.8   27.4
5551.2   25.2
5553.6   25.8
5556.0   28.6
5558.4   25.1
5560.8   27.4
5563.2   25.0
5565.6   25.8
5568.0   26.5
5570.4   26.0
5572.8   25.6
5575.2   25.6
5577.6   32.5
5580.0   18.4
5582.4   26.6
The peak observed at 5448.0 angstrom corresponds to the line H-beta 4861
